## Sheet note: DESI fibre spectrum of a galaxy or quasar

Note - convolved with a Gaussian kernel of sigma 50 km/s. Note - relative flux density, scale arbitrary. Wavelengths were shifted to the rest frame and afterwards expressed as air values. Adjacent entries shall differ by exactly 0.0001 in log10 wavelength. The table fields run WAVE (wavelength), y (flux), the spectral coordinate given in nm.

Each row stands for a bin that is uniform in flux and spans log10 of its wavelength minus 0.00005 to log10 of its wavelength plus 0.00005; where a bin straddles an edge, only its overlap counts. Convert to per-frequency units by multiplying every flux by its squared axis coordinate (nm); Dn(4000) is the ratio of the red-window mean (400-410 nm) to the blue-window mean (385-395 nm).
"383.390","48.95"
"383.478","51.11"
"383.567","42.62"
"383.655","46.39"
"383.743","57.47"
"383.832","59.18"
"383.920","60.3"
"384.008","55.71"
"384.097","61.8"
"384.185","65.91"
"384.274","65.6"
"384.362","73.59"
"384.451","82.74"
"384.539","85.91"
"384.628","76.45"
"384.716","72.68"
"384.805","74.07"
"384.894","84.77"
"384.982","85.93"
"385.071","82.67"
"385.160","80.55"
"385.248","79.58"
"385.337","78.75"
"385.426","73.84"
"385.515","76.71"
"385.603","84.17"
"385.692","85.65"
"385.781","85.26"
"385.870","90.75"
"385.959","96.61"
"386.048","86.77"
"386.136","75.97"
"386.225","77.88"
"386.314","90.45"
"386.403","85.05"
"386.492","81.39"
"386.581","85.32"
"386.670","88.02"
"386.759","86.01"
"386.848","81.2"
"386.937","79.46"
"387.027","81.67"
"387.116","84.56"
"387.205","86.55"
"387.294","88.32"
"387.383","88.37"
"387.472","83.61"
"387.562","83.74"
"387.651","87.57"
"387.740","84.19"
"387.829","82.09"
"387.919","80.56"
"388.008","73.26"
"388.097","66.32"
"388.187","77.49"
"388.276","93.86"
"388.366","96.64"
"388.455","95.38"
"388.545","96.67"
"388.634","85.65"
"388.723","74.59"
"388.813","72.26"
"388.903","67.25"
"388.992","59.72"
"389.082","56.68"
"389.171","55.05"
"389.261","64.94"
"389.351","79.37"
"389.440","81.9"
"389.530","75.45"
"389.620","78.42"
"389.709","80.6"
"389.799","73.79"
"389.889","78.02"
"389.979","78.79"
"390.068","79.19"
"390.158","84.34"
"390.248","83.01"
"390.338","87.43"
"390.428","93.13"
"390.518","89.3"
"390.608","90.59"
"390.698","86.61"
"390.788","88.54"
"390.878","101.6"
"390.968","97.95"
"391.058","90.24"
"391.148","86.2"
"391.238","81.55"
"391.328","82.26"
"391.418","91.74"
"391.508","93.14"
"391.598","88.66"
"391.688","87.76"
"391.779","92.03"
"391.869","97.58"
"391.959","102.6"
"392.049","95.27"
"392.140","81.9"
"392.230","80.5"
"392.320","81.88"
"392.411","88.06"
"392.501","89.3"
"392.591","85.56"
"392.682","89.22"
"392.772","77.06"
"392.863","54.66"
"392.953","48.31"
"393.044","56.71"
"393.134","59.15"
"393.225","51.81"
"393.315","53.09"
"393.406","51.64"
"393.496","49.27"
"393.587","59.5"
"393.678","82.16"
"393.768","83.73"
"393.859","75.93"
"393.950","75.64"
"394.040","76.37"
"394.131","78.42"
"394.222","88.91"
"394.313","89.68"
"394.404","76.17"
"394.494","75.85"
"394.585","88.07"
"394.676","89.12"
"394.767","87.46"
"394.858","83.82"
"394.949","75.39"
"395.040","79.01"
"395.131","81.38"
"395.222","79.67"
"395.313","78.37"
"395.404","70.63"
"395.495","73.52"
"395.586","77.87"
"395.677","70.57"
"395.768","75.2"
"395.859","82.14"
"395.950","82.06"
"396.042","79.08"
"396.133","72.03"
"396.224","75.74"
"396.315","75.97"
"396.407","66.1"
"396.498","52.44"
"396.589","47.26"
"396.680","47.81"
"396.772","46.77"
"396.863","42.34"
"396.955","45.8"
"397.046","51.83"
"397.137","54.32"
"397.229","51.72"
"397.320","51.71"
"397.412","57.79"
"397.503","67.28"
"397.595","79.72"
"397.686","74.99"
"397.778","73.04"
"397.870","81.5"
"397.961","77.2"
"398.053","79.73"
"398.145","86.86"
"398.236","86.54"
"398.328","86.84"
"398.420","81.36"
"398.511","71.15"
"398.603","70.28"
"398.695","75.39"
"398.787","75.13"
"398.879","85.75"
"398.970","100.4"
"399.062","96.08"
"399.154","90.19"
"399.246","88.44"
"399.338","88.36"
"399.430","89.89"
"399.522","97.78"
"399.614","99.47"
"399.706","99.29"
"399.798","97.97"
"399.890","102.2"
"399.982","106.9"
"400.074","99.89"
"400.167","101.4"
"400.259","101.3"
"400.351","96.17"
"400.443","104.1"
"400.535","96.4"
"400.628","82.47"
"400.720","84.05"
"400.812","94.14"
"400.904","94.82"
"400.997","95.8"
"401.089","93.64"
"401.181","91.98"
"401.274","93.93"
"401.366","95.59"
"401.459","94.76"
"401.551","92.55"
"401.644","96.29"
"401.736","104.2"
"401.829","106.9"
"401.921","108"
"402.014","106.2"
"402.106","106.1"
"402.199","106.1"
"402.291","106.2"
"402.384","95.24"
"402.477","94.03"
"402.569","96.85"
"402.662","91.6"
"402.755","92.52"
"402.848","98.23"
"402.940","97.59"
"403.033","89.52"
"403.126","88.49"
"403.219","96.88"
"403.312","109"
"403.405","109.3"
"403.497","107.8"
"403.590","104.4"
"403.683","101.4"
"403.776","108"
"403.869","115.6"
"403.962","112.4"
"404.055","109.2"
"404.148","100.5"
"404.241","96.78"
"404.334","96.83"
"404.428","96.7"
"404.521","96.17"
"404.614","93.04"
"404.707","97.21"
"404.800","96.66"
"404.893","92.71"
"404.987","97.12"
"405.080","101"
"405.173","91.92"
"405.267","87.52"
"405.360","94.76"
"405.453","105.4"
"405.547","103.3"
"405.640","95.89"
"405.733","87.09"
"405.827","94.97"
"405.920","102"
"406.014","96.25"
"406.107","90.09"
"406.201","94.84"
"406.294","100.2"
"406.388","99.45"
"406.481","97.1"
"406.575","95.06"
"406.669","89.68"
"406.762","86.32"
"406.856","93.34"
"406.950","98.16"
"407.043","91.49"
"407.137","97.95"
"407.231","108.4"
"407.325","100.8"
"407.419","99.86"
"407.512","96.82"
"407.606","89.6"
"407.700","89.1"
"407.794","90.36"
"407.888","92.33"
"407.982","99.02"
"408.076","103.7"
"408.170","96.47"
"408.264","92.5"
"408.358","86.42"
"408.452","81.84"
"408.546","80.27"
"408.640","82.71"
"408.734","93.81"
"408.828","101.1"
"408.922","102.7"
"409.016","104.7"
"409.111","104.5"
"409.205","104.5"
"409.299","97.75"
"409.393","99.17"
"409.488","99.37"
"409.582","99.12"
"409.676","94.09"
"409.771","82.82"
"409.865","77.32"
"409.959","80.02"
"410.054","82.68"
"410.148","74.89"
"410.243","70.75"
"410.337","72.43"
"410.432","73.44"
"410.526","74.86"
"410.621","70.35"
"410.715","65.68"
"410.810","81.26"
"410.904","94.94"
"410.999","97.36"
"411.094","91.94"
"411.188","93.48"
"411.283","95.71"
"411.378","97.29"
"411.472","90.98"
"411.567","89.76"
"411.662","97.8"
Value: 1.3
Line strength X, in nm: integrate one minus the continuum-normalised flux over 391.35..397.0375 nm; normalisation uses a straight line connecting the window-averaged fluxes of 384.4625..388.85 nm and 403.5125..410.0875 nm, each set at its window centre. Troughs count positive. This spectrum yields 0.86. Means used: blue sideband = 83.2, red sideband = 96.1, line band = 74.6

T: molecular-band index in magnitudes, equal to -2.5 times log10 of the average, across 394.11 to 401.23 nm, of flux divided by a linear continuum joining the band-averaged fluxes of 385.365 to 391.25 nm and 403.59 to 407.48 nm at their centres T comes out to 0.138 mag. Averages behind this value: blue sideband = 82.5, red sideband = 97.9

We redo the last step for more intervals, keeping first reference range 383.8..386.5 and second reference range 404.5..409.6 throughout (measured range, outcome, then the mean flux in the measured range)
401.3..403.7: -0.088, 99.8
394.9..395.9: 0.127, 76.7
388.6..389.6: 0.157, 70.3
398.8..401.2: -0.060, 95.1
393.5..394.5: 0.106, 77.3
